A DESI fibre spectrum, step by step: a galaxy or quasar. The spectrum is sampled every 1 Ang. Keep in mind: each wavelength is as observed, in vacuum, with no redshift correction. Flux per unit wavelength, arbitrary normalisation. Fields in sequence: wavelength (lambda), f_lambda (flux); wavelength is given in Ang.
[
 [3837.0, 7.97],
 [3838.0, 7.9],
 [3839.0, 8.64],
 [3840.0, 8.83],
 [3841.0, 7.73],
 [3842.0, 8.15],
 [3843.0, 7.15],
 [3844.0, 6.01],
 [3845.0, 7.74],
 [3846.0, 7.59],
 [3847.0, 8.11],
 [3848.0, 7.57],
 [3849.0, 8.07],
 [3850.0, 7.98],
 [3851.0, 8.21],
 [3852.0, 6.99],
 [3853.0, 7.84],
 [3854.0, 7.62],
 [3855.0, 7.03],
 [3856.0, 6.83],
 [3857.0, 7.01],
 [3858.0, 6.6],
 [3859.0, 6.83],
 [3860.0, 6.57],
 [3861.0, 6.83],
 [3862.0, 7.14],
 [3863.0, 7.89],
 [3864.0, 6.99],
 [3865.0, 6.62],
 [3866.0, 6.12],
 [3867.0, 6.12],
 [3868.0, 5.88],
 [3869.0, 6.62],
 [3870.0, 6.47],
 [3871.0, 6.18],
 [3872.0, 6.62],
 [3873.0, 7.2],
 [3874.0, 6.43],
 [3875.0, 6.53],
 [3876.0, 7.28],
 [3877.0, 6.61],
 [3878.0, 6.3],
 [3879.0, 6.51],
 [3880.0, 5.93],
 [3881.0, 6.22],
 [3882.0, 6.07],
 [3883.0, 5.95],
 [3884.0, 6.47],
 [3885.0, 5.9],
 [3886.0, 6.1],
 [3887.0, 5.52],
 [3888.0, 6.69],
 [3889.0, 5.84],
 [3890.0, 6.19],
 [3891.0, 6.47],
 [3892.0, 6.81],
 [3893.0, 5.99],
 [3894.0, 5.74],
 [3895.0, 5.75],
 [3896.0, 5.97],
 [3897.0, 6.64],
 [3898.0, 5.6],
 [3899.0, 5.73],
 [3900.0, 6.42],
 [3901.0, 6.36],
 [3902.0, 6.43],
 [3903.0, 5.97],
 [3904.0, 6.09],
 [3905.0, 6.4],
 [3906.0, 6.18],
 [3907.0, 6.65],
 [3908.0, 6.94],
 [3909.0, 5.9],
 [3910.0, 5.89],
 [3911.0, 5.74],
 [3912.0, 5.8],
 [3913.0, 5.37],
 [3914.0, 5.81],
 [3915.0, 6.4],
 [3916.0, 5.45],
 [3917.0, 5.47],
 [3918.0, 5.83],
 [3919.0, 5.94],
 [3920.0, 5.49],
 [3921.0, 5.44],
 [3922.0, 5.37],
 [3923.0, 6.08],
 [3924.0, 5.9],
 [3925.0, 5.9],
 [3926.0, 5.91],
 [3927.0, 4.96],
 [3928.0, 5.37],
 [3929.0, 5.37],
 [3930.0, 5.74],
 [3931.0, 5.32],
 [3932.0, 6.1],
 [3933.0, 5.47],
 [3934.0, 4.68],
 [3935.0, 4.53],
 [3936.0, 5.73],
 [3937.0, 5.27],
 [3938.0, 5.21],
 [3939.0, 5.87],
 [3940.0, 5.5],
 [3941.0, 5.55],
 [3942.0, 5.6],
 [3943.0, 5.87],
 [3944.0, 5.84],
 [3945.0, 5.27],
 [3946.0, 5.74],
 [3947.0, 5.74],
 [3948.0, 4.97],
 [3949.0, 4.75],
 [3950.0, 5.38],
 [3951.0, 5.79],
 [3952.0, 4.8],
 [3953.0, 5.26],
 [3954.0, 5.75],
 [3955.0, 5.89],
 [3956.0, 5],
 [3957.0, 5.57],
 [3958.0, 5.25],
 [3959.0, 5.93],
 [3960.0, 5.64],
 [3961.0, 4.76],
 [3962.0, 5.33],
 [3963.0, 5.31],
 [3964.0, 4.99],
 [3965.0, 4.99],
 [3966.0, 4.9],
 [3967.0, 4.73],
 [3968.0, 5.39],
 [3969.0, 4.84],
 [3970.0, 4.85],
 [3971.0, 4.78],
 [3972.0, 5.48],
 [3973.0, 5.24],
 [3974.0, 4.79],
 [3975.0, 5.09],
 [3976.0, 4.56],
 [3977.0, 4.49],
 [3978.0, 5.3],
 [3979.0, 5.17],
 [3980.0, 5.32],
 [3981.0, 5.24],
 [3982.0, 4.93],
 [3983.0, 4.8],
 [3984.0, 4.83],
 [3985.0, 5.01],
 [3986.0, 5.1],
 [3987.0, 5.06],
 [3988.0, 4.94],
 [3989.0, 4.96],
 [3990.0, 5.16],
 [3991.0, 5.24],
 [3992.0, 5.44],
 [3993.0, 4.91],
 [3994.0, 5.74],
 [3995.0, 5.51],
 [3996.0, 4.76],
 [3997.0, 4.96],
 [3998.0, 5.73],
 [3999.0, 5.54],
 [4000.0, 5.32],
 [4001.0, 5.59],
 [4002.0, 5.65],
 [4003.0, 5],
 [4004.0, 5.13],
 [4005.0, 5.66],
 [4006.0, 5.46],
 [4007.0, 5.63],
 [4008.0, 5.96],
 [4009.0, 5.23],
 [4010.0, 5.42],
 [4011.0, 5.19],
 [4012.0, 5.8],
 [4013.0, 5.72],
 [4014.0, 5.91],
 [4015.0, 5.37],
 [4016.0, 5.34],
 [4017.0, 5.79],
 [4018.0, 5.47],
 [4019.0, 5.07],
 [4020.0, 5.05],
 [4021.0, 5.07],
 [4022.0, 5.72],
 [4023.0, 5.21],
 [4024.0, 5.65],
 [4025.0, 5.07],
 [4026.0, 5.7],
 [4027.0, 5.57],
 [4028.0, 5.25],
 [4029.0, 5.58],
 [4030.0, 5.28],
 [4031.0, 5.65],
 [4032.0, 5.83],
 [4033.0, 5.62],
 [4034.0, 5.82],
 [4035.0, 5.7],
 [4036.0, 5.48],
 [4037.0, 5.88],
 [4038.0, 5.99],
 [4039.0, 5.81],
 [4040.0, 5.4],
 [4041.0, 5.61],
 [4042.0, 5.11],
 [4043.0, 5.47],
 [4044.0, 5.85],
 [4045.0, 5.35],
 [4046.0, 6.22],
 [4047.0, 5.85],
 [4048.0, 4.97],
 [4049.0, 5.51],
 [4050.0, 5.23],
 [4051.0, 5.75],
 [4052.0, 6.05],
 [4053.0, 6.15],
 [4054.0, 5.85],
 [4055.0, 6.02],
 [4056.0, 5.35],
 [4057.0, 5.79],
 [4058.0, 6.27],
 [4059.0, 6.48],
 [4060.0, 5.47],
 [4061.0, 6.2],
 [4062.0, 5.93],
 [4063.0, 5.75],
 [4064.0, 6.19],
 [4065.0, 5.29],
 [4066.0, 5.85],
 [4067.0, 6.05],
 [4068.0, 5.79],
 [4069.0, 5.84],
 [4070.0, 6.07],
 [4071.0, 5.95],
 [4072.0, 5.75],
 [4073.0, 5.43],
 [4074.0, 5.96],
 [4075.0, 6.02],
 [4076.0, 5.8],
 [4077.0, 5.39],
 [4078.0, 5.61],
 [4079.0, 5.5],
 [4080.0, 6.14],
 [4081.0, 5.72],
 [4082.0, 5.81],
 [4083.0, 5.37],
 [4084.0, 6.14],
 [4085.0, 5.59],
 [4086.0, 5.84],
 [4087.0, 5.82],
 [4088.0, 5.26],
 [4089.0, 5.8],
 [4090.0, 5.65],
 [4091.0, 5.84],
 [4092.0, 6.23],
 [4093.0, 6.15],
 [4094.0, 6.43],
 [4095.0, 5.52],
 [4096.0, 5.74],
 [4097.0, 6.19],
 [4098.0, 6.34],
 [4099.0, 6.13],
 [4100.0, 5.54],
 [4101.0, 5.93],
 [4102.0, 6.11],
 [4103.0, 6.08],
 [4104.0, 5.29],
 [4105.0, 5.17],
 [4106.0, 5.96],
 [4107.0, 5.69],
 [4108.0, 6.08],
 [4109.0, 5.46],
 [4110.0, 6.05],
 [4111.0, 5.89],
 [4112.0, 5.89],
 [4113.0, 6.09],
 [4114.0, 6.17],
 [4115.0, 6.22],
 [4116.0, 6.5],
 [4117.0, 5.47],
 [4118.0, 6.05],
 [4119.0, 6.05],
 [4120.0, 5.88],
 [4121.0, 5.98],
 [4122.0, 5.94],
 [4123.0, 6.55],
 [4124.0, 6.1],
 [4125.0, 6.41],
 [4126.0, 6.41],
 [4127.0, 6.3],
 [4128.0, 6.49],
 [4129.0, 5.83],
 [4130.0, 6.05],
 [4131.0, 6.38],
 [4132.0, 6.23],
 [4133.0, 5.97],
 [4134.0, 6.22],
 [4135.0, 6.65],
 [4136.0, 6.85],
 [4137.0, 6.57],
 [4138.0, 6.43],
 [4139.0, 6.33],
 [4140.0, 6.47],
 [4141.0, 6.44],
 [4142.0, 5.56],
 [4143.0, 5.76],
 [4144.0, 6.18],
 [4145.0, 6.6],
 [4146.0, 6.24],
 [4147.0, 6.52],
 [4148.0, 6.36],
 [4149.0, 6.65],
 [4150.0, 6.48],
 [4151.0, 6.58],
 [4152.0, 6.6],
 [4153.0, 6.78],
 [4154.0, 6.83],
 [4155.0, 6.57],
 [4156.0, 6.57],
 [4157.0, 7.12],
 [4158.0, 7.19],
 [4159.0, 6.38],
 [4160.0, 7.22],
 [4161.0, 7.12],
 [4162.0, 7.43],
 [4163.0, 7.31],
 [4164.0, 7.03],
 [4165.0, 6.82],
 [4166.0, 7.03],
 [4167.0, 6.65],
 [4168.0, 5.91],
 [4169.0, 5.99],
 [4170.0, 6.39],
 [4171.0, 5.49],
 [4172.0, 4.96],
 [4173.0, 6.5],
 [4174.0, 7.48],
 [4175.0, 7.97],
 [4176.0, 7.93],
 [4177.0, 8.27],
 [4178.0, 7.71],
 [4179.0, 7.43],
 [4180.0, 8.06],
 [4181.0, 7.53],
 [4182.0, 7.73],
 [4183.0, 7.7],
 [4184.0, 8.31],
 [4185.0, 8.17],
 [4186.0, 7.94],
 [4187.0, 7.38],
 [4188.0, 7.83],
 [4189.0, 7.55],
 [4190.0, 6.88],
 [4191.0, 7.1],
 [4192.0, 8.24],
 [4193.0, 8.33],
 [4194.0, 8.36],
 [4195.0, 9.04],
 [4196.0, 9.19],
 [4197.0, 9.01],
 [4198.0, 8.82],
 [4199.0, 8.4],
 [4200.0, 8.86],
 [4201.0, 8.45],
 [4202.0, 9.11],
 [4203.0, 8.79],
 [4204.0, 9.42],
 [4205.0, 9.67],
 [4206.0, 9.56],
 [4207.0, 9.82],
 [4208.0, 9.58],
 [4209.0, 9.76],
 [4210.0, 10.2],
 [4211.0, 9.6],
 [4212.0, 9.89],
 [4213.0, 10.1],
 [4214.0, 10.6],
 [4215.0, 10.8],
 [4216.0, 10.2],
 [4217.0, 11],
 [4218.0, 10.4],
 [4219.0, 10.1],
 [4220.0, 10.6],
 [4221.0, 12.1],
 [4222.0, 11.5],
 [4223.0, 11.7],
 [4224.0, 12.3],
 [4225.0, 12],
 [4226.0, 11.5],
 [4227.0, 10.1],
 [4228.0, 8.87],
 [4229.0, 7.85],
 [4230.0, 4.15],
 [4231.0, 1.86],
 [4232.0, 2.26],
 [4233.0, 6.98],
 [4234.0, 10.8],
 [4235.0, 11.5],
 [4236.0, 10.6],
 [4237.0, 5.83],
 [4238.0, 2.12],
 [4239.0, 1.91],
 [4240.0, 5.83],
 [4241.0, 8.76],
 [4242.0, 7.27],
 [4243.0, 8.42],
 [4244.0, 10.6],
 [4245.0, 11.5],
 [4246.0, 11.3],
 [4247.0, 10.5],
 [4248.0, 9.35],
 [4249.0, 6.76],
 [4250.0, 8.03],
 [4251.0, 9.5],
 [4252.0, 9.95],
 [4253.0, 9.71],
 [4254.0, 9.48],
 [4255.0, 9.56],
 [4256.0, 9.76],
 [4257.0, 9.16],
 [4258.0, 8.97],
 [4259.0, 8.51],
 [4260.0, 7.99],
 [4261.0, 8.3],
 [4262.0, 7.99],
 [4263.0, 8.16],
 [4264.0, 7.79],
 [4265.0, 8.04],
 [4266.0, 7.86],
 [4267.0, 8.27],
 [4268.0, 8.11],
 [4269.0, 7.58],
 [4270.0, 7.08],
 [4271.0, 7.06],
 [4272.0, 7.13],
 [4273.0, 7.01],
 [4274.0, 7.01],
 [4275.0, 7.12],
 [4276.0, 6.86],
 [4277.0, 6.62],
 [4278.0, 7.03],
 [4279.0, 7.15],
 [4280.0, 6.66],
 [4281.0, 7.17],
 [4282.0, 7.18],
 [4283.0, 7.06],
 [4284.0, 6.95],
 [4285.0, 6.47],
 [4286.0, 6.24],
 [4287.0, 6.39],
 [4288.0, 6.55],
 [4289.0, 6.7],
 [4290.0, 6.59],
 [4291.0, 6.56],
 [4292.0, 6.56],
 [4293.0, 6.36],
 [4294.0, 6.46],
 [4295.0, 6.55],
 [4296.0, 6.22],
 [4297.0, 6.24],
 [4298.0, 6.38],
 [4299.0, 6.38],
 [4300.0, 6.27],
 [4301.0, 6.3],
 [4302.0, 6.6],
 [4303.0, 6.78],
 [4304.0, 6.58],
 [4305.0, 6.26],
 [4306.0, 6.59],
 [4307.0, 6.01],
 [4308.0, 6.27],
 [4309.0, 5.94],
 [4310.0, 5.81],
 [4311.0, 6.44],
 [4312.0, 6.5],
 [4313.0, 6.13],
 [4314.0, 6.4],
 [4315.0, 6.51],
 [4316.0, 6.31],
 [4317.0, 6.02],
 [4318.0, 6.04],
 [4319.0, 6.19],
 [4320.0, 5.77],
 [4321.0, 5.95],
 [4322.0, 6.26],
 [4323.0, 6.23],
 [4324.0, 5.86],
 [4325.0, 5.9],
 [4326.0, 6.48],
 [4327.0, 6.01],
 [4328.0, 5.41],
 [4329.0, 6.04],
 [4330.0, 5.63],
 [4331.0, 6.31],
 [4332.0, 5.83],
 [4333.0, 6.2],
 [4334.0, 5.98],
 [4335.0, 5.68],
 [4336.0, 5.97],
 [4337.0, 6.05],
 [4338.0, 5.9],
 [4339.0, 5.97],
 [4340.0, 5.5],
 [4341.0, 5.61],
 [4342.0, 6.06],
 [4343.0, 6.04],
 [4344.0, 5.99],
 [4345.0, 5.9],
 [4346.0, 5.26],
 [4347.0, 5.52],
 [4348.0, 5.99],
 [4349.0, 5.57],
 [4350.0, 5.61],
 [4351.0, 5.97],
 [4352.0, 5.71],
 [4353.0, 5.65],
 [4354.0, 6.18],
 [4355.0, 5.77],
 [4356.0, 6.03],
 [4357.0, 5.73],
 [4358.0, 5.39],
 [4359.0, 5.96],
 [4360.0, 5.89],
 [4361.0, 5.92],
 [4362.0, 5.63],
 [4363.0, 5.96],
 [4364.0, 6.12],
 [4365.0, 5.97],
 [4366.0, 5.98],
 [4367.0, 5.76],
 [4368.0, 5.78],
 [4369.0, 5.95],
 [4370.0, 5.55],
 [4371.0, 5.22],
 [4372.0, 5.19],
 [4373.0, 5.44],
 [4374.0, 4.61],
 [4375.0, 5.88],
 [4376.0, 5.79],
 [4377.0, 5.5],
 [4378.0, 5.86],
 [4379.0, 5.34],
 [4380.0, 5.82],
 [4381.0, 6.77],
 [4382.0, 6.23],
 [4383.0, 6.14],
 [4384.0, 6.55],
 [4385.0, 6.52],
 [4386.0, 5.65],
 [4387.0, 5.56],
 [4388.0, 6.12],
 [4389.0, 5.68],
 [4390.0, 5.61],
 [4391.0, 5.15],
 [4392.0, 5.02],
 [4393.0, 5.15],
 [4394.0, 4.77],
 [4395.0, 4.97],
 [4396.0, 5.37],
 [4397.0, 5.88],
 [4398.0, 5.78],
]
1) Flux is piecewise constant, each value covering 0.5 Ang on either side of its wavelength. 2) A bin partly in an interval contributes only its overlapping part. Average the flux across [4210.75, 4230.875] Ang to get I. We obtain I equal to 10.1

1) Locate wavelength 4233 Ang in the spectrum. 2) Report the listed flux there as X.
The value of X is 6.98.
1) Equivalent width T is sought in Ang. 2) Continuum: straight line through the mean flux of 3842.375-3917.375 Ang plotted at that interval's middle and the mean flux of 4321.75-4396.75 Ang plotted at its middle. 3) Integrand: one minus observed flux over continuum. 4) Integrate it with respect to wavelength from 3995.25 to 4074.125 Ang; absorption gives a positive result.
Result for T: 8.4 Ang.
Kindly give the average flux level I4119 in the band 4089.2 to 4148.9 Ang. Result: 6.1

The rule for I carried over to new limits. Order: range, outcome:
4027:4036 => 5.58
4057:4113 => 5.85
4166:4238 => 8.52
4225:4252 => 7.97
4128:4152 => 6.33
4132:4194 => 6.93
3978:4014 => 5.3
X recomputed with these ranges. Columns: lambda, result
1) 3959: 5.93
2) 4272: 7.13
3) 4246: 11.3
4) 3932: 6.1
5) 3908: 6.94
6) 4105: 5.17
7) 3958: 5.25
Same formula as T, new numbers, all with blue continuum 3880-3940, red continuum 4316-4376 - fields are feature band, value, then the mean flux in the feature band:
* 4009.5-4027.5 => 1.26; 5.45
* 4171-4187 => -4.54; 7.51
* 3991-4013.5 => 1.69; 5.42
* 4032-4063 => 0.62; 5.74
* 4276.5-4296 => -2.83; 6.69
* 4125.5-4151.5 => -2.13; 6.33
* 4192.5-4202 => -4.70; 8.74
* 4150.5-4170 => -3.13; 6.79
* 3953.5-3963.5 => 0.72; 5.44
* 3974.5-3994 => 2.71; 5.05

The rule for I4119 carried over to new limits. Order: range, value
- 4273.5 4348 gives 6.28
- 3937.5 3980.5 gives 5.27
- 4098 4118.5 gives 5.9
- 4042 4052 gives 5.58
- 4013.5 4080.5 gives 5.67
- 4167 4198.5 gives 7.57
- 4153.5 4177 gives 6.81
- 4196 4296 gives 8.36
